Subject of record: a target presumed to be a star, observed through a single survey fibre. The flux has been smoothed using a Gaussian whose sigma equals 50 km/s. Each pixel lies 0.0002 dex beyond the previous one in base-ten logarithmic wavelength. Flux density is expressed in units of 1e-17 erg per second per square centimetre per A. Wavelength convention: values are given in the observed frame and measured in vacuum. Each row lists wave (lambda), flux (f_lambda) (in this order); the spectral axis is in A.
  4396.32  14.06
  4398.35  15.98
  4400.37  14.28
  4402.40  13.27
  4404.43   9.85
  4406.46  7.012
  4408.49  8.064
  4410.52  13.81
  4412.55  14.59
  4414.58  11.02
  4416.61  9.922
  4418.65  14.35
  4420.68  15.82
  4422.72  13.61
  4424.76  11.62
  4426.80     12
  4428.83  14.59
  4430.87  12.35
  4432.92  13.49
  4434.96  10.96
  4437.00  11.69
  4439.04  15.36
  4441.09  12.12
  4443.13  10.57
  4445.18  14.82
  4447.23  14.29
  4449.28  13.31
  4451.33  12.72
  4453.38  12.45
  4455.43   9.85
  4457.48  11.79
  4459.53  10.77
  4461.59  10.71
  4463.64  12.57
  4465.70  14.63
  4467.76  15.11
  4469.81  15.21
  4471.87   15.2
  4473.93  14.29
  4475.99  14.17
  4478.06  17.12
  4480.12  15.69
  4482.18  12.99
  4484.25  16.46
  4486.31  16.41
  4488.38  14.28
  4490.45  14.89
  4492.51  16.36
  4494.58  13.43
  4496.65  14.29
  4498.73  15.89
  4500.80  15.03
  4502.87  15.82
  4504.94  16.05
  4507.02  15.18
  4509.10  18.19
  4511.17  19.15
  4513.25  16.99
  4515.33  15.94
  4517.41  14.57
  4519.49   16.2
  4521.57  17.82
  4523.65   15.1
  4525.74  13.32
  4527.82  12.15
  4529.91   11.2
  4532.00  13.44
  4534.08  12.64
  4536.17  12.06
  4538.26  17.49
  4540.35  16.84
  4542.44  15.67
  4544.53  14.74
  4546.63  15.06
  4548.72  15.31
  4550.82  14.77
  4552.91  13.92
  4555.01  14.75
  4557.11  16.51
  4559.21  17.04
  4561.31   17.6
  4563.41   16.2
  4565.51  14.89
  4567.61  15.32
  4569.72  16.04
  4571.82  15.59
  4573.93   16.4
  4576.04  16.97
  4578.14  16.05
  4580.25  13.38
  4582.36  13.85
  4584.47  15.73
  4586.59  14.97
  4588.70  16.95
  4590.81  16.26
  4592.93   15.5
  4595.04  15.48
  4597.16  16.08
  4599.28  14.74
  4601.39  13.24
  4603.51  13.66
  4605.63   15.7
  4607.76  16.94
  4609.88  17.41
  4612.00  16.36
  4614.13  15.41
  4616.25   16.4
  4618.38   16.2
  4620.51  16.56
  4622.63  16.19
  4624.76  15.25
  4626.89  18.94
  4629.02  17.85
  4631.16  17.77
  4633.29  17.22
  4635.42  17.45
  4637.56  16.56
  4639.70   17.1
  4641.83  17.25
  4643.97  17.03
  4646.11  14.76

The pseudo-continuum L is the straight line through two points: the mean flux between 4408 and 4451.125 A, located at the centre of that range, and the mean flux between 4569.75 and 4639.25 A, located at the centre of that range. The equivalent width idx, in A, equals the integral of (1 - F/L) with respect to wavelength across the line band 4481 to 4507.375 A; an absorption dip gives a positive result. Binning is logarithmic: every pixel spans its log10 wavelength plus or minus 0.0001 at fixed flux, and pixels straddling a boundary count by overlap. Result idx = -2.1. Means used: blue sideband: 12.8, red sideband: 16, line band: 15.2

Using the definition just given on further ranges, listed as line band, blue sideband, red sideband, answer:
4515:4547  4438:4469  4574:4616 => -0.72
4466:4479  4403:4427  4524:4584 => -1.99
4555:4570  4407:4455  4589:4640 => -0.88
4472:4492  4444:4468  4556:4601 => -2.81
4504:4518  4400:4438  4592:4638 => -2.55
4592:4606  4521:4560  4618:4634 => 1.21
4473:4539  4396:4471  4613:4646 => -4.46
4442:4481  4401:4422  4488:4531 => 0.63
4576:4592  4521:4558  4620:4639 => 0.39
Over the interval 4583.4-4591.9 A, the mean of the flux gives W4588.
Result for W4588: 16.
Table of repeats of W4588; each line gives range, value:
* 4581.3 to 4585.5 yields 14.8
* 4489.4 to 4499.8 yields 15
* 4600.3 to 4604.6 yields 13.5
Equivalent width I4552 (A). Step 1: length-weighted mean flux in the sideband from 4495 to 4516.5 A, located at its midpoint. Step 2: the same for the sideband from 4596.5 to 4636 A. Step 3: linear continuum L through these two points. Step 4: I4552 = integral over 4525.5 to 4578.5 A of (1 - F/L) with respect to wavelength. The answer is 3.6 A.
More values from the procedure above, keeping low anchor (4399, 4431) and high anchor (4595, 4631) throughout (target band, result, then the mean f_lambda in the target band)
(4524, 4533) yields 1.1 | 12.7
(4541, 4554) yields -0.1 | 15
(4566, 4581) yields -0.4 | 15.7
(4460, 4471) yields -0.2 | 13.5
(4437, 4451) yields -0.4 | 13.2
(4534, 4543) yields -0.3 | 15.1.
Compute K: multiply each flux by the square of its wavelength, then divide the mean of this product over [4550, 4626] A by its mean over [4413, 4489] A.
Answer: 1.25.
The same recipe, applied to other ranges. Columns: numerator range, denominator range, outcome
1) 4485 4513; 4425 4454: 1.26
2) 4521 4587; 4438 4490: 1.14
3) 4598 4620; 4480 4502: 1.09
